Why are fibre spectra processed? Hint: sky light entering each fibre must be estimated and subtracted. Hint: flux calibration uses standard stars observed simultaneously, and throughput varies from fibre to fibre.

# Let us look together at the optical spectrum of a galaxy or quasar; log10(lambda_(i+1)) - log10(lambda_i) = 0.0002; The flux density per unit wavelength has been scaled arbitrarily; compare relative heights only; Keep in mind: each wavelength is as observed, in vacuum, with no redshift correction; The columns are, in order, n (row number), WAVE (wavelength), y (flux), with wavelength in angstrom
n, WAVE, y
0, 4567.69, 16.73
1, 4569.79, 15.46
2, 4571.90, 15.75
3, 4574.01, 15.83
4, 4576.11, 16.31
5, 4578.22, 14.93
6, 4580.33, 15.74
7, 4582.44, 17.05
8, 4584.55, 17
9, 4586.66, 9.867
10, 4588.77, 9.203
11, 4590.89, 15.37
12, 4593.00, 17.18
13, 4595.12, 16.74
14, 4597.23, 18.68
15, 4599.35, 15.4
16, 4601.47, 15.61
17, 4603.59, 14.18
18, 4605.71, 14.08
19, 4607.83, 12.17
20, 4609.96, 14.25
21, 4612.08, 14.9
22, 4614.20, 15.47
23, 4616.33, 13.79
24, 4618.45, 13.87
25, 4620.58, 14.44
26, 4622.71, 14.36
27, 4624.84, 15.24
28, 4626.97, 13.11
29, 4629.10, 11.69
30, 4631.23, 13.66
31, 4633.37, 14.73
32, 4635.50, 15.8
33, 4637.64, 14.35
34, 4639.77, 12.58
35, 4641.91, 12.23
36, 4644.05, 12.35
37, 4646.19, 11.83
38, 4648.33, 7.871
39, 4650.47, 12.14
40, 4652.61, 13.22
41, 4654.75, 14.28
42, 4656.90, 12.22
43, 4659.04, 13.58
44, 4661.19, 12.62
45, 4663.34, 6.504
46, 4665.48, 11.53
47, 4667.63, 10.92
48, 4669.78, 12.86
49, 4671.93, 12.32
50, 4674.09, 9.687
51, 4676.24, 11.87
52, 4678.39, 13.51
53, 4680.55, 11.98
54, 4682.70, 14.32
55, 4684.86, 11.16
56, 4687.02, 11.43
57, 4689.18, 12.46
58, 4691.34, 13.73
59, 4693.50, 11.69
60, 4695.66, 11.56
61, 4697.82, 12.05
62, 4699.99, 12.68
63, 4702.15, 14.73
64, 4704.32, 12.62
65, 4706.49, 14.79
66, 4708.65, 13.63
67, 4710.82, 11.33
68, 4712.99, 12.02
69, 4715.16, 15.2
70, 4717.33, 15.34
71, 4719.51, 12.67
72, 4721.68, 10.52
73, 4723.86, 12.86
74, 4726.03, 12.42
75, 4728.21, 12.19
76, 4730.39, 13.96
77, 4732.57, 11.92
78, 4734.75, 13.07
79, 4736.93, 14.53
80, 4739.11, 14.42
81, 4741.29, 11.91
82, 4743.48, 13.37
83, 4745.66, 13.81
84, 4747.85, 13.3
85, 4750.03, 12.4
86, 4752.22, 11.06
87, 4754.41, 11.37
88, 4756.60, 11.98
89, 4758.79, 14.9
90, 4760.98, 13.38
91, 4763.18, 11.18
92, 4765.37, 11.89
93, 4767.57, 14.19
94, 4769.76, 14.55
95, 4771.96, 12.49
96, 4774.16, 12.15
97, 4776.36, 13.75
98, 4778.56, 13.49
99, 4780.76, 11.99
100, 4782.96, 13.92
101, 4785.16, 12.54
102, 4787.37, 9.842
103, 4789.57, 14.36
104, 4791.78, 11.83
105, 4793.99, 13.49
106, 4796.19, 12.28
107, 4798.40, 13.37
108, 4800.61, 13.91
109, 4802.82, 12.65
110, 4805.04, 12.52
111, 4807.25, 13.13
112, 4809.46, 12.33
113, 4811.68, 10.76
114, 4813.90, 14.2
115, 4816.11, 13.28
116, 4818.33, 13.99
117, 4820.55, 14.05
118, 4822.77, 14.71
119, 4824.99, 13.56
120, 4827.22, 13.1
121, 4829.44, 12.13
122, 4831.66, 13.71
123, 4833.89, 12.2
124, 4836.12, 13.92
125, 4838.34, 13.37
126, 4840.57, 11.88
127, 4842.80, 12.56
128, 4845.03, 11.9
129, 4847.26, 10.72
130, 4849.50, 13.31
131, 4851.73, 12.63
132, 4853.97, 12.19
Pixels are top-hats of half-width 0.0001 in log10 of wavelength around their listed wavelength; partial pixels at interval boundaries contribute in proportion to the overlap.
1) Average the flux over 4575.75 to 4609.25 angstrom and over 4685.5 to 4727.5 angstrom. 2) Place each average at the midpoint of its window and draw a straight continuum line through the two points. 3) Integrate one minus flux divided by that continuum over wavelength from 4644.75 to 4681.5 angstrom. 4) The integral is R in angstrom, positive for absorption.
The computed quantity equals 5.1 angstrom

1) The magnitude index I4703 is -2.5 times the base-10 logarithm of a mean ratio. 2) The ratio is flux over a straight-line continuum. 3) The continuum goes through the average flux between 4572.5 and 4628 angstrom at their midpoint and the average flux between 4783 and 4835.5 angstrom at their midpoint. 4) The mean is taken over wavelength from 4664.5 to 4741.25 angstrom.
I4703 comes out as 0.100 mag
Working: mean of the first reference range 14.8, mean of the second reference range 13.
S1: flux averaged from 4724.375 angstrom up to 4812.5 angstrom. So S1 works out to 12.8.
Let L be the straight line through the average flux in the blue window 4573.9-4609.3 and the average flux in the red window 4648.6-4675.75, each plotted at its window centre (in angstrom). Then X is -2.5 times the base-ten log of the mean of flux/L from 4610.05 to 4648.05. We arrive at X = -0.03 mag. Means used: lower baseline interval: 15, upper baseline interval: 11.7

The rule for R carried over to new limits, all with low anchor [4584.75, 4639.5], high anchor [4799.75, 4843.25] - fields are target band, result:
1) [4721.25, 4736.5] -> 1.18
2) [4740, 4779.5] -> 1.81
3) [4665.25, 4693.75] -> 3.69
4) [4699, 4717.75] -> 0.32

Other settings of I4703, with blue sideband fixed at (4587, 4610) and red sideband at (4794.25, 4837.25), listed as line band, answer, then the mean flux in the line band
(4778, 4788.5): 0.09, 12.3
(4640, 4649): 0.26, 11.3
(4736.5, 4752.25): 0.04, 13.2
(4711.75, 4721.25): 0.02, 13.5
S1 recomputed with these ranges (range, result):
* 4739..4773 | 12.8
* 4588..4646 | 14.3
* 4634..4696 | 12.2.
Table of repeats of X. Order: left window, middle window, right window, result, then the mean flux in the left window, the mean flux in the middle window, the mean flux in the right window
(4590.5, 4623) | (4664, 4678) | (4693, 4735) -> 0.195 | 15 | 11.5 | 12.9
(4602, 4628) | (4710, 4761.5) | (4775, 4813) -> 0.023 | 14.2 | 12.9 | 12.7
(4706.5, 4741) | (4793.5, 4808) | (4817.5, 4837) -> 0.028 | 13.1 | 13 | 13.5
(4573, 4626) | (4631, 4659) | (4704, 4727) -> 0.104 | 14.9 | 12.9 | 13.1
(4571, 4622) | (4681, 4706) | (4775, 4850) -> 0.113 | 14.9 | 12.6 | 12.9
